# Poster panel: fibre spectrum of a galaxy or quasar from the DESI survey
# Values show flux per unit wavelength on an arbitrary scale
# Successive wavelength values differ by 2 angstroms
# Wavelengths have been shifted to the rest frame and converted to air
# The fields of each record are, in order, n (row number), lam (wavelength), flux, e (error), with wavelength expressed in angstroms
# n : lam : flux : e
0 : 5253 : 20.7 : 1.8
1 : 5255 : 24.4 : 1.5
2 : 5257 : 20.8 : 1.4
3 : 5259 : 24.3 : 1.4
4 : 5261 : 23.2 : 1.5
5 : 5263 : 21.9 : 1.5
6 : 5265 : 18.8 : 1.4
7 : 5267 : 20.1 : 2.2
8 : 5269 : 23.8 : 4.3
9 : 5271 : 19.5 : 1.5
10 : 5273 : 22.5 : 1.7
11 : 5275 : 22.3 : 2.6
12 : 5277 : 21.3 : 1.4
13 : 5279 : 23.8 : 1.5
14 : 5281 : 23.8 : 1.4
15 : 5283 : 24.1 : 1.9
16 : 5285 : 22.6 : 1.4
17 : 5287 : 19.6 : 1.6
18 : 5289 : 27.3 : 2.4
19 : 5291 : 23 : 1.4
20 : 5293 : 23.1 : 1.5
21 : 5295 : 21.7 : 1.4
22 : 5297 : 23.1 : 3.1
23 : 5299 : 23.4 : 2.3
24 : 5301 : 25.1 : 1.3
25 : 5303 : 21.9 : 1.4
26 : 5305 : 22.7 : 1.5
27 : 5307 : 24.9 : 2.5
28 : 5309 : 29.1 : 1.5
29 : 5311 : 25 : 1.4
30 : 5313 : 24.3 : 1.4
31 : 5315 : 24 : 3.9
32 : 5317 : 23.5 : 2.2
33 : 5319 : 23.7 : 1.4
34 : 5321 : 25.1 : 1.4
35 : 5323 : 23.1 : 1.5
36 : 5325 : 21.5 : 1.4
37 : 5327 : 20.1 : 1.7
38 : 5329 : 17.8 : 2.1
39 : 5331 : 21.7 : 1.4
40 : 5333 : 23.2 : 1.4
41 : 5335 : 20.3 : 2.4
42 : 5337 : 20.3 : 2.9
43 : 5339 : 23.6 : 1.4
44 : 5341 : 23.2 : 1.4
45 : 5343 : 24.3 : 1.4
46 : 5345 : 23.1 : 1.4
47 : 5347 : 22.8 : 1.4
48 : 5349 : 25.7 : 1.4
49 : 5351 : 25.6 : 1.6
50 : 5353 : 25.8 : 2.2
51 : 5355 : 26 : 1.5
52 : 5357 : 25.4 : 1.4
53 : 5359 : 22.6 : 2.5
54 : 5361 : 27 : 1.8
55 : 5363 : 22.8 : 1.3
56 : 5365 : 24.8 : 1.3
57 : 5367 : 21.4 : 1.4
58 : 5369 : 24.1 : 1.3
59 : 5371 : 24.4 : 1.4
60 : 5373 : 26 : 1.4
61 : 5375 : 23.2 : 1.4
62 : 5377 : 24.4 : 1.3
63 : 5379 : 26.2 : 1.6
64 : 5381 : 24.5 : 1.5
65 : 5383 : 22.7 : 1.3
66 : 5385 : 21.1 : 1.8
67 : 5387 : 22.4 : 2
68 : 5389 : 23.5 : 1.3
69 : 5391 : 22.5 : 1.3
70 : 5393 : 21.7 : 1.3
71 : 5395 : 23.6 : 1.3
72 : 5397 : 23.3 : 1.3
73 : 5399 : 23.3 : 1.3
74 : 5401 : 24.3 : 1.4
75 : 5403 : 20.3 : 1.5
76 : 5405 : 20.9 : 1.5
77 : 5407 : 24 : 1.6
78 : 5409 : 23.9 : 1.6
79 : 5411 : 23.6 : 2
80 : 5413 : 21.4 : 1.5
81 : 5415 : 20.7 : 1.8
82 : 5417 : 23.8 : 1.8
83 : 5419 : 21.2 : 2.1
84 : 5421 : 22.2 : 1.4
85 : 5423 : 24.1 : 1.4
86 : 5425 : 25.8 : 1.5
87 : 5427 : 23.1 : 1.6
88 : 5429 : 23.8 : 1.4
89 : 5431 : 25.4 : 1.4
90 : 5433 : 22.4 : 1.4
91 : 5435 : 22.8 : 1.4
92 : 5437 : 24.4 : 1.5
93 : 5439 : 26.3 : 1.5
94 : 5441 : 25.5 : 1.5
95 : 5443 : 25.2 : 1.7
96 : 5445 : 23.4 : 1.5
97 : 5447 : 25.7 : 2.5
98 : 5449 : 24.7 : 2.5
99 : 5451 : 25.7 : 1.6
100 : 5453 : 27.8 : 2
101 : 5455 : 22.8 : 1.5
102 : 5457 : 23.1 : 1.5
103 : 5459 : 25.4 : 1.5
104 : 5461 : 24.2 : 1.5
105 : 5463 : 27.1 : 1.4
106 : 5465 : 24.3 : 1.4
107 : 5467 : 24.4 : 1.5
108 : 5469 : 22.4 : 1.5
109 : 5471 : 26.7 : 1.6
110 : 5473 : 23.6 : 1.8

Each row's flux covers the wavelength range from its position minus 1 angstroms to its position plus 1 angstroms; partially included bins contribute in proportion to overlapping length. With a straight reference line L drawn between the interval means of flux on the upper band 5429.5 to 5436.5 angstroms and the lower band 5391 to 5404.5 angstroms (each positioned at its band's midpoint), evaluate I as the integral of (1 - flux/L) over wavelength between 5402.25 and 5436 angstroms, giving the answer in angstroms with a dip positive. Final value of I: 0.5 angstroms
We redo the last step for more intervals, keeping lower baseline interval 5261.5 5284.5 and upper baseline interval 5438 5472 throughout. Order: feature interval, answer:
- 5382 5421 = 2.56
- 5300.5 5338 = -0.36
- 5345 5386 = -1.34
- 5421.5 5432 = 0.08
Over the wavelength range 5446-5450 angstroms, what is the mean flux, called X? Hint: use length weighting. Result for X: 25.2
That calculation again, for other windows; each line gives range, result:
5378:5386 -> 23.6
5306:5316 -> 25.5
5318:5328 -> 22.7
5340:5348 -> 23.4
